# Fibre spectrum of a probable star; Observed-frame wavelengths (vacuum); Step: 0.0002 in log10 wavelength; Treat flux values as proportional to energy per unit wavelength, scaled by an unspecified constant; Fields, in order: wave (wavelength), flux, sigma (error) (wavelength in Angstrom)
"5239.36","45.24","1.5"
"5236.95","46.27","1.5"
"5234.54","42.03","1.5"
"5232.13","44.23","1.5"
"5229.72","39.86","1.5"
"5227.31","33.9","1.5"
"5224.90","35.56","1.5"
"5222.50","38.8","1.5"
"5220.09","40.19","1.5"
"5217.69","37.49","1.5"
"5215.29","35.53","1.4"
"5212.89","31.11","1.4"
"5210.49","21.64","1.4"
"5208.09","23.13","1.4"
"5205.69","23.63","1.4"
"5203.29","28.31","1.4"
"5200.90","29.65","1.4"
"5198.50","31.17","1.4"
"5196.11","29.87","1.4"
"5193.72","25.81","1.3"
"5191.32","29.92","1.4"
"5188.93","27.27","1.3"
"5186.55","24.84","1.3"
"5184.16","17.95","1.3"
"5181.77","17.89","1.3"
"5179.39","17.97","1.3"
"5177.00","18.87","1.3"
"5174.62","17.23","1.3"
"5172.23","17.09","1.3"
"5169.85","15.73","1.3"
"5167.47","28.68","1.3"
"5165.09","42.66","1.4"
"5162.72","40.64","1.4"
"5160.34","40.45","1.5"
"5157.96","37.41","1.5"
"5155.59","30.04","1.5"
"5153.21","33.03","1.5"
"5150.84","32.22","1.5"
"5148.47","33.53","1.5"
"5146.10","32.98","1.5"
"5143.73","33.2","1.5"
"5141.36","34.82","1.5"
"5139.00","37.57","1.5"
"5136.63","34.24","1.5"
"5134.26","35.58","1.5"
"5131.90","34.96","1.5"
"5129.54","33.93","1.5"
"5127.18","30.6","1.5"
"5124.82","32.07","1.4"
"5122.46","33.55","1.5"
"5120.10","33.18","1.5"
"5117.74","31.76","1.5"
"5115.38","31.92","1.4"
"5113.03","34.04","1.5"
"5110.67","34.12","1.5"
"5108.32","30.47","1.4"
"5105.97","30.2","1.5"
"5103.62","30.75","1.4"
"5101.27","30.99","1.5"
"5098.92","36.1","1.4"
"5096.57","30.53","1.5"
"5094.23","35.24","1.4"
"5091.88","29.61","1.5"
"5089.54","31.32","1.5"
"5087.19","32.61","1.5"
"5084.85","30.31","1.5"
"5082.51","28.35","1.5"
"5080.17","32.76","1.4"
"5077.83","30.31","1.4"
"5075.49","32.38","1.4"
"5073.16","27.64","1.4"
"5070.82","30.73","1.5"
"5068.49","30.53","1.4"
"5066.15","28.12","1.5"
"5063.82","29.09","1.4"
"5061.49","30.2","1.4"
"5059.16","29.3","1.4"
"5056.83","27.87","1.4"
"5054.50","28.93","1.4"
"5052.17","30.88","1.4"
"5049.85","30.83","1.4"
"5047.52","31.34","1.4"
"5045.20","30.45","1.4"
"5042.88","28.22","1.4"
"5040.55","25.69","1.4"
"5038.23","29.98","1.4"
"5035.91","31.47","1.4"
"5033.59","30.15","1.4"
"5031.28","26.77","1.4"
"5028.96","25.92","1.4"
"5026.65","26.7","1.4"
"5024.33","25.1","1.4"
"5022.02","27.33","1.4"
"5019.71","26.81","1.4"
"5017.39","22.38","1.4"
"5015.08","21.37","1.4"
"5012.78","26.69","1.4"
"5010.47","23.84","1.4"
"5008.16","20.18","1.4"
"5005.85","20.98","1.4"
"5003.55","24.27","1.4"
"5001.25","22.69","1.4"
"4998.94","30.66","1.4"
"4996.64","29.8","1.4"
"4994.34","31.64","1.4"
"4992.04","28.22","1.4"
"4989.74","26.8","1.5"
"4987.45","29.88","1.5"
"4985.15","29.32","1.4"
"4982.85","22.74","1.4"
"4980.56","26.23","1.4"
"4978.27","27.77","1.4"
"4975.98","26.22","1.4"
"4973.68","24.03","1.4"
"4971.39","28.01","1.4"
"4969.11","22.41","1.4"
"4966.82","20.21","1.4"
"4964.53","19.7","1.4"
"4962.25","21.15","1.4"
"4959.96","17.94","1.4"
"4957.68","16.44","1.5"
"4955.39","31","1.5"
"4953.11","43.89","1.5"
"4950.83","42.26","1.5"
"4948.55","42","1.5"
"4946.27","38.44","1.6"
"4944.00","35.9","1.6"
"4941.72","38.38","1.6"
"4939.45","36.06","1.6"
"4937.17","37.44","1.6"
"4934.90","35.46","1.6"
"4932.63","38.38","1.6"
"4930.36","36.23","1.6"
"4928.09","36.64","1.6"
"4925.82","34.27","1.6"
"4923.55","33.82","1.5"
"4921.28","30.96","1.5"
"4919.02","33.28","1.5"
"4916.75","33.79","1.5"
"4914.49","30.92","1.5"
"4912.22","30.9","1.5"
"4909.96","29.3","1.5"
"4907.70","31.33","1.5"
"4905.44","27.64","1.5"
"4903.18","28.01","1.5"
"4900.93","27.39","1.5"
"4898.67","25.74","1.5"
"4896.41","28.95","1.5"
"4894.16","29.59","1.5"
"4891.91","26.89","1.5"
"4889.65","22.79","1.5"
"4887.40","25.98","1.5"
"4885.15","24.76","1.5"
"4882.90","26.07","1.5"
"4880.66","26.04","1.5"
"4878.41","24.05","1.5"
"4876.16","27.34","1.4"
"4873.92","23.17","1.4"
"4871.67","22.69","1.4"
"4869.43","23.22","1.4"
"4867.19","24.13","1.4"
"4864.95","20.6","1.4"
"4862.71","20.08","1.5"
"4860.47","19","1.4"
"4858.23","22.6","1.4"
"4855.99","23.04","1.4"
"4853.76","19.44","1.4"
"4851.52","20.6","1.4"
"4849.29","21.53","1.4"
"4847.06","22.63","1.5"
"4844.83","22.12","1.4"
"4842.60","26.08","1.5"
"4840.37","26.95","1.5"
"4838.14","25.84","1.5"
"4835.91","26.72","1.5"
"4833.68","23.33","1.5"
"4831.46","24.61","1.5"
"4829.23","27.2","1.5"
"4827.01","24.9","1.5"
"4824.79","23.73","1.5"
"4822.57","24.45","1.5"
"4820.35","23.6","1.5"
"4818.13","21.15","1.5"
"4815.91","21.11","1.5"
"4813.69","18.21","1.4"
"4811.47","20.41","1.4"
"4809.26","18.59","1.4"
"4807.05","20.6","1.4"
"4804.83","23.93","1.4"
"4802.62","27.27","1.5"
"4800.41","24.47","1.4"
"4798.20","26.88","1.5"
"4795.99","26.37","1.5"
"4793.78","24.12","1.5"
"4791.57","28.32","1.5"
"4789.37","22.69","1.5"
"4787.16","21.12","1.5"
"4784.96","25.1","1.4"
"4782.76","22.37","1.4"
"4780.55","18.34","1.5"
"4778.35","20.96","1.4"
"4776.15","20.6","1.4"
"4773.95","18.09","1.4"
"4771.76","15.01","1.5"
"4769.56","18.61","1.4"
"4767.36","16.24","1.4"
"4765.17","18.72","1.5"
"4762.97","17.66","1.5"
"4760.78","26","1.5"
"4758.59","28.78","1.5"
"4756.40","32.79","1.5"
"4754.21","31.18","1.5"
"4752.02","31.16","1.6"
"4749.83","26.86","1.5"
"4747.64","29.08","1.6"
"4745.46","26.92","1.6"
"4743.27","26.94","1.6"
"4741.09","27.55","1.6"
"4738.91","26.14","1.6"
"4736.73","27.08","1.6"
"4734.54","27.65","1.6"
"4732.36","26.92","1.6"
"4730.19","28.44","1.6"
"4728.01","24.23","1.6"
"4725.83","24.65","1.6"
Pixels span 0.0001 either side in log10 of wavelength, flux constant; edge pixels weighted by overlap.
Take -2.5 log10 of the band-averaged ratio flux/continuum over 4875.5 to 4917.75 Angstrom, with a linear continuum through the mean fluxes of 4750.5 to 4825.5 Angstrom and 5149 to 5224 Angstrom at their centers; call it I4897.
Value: -0.136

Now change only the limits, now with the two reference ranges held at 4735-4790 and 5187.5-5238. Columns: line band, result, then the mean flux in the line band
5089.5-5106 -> -0.04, 32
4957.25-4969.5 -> 0.38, 19.7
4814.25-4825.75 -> 0.11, 22.6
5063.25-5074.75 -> 0.03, 29.4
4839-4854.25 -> 0.12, 23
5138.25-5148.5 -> -0.09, 34.4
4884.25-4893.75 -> 0.04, 25.4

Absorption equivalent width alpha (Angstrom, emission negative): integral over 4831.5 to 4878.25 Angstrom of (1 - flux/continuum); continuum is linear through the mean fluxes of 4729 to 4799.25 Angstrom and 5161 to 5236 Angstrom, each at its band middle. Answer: 4.5 Angstrom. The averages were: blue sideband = 24.5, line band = 23.1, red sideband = 29.5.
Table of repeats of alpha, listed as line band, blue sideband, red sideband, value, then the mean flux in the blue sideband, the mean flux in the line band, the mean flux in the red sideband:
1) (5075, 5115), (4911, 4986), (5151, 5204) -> -4.2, 31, 31.8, 27.5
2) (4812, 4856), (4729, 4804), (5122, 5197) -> 3.7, 24.6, 23.3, 29.7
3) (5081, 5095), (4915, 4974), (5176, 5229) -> -0.6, 31.9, 31.2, 28.4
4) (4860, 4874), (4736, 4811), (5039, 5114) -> 2.2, 24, 21.9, 30.6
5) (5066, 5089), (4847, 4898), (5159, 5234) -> -2.7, 23.8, 30.5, 29.4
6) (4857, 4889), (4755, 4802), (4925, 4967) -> 5.6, 22.6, 23.5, 33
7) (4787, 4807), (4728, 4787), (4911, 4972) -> 0.8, 24.4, 25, 32.1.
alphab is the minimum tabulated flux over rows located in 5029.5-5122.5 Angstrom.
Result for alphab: 25.69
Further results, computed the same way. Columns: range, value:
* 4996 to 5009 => 20.18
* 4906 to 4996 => 16.44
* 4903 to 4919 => 27.64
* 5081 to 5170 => 15.73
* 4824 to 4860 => 19.44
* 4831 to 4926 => 19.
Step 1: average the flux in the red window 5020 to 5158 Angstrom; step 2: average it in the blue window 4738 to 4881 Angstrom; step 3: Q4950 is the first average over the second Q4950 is 1.32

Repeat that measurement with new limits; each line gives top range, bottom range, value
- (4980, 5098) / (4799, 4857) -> 1.22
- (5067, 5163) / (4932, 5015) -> 1.14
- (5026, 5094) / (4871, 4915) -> 1.10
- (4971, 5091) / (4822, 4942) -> 1.02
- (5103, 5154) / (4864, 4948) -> 1.10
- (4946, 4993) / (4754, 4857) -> 1.20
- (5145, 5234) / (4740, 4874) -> 1.28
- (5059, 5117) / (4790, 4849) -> 1.30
